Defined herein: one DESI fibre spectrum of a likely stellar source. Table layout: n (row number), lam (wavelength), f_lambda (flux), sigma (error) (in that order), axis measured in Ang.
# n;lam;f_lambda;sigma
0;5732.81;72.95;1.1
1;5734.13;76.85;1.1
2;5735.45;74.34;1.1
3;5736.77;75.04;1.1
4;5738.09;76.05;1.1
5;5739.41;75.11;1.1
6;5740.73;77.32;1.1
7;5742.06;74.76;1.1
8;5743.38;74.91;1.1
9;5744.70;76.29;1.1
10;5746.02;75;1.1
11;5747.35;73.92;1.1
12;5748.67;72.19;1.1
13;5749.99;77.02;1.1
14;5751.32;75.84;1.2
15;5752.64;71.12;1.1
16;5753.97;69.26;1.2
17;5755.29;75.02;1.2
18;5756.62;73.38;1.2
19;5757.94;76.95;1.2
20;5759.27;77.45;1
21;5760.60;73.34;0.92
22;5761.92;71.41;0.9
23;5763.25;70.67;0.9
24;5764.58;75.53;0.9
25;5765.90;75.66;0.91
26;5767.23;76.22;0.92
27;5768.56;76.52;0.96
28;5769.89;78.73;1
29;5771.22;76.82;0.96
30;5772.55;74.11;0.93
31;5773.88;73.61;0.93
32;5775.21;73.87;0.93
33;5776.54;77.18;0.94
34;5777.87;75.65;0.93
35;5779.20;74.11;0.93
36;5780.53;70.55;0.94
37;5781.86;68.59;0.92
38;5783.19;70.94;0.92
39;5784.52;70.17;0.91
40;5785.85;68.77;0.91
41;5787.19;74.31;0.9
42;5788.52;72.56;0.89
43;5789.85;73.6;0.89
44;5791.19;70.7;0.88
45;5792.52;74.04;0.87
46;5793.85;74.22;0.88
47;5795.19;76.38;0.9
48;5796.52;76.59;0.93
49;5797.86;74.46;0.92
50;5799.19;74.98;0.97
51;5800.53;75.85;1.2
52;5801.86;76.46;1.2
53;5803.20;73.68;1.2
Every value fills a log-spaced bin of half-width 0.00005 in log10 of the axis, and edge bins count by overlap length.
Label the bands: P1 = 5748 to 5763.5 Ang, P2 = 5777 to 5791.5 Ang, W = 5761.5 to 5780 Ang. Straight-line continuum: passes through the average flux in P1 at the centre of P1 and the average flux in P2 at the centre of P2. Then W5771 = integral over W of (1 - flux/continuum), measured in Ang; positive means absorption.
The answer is -0.57 Ang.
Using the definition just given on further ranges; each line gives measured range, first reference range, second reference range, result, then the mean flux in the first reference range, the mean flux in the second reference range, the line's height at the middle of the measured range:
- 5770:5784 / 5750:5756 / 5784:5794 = -0.2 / 73.2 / 72.2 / 72.6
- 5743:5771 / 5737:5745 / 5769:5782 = 0.2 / 75.7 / 74.6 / 75.2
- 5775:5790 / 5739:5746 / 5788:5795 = 0.3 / 75.7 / 73.2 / 73.7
